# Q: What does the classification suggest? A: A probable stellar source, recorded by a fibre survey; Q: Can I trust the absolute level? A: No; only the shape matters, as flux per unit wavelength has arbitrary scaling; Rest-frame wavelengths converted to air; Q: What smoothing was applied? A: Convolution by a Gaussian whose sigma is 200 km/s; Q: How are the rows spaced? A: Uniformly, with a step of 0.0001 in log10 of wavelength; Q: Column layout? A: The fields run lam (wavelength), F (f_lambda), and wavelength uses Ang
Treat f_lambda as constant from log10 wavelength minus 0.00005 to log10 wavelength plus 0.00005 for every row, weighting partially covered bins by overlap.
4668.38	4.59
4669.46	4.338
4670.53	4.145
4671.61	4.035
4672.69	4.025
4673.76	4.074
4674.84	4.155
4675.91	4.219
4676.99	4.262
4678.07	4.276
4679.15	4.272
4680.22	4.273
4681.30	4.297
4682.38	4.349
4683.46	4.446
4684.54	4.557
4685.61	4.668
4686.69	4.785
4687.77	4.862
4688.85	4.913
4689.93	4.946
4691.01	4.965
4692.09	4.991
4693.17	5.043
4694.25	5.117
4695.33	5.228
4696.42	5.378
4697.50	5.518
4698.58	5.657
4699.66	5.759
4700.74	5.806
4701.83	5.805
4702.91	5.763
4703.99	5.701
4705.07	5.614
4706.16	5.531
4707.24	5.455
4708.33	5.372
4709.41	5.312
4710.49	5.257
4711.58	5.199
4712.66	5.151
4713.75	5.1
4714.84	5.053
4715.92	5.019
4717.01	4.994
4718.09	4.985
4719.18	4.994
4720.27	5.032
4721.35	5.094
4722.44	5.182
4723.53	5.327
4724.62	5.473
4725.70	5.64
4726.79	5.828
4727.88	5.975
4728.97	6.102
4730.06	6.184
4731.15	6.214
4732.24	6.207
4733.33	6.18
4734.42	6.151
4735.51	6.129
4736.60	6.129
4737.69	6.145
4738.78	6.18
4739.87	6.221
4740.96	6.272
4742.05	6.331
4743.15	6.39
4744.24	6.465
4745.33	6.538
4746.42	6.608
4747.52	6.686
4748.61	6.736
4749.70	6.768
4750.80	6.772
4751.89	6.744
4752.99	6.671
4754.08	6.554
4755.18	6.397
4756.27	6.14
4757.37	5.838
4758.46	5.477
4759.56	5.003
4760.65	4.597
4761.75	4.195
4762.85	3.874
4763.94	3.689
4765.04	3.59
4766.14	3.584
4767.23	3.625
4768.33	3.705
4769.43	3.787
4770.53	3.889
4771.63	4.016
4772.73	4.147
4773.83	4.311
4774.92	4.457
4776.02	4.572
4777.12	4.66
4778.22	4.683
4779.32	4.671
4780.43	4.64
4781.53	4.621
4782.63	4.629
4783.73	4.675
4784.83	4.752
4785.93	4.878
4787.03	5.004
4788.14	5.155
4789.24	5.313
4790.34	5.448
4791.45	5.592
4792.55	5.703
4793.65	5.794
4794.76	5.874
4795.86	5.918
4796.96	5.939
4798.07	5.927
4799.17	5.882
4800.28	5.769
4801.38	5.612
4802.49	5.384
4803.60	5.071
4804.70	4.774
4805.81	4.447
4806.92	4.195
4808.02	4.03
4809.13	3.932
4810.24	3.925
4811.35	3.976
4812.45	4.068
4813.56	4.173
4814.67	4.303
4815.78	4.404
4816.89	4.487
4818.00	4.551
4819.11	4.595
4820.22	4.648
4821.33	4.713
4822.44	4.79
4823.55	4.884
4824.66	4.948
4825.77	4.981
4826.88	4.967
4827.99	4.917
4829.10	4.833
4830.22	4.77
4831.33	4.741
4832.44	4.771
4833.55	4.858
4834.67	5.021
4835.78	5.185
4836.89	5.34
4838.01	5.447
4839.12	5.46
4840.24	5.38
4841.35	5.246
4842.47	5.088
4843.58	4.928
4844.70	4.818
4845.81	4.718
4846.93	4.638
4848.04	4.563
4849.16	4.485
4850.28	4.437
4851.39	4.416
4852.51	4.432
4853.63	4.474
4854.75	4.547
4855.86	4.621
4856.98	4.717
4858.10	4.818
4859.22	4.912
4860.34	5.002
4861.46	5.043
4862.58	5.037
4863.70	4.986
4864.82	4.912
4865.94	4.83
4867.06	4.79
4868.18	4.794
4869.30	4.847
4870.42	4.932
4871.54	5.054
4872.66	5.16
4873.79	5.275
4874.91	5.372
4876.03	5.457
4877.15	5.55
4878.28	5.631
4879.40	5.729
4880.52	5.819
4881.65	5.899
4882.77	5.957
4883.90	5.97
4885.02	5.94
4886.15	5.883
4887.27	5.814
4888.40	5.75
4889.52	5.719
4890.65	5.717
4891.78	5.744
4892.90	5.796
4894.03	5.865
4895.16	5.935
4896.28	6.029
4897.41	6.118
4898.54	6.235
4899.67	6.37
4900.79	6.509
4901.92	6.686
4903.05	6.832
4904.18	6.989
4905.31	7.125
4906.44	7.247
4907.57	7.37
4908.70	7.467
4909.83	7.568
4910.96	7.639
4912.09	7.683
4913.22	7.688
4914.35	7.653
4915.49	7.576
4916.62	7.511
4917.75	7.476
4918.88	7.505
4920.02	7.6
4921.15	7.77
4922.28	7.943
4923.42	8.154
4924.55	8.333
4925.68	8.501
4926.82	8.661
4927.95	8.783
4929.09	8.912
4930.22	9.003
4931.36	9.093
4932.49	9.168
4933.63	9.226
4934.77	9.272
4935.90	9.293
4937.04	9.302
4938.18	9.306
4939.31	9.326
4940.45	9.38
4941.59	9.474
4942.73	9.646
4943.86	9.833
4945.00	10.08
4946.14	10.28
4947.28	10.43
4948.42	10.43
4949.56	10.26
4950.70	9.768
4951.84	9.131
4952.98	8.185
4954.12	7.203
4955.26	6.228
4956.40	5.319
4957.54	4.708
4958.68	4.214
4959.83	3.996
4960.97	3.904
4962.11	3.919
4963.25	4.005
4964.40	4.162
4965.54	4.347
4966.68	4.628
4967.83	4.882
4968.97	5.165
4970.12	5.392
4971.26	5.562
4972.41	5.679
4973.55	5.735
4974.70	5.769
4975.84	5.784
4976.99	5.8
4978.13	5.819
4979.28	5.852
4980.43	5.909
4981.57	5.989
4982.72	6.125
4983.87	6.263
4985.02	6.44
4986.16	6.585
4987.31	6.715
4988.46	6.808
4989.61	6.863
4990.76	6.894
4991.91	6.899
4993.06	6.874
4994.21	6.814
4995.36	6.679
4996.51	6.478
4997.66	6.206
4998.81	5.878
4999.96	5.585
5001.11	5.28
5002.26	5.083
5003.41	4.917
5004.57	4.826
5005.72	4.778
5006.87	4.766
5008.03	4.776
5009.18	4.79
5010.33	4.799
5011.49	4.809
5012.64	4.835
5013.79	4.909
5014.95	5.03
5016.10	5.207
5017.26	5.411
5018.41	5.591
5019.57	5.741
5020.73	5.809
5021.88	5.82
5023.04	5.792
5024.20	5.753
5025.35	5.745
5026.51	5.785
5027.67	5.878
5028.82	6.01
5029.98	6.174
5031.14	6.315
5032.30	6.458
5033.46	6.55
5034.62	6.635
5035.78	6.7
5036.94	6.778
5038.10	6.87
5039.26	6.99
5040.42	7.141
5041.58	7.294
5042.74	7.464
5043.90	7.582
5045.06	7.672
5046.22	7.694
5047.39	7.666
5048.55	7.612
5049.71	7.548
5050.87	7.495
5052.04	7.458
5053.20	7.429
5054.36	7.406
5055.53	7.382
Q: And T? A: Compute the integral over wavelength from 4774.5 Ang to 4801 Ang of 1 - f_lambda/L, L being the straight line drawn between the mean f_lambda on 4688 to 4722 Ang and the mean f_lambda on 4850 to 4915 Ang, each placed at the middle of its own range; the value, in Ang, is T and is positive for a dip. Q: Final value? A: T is 1.5 Ang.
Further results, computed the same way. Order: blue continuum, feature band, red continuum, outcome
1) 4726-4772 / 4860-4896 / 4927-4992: 6.11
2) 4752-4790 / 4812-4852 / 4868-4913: 4.70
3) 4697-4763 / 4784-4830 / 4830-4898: 4.33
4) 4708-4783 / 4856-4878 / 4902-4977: 5.45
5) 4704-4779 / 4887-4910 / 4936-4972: 1.09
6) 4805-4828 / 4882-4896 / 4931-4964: 1.31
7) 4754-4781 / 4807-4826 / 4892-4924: 3.51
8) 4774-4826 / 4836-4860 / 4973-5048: 1.44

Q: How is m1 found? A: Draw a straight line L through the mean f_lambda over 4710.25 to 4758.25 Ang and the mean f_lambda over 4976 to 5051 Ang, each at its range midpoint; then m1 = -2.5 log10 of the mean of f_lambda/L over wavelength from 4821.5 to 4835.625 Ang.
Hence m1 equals 0.23 mag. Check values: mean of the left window 5.94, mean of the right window 6.15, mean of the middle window 4.88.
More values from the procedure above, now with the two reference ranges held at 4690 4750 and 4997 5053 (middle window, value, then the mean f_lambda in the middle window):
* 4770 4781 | 0.29 mag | 4.4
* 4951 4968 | 0.13 mag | 5.33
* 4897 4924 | -0.22 mag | 7.29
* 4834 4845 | 0.13 mag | 5.19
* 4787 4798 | 0.03 mag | 5.61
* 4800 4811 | 0.24 mag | 4.67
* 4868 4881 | 0.11 mag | 5.32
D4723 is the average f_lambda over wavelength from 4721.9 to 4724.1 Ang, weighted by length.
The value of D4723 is 5.25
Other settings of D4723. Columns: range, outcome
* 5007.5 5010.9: 4.8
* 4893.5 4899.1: 6.04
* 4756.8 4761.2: 5.23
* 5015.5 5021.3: 5.55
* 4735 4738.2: 6.14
